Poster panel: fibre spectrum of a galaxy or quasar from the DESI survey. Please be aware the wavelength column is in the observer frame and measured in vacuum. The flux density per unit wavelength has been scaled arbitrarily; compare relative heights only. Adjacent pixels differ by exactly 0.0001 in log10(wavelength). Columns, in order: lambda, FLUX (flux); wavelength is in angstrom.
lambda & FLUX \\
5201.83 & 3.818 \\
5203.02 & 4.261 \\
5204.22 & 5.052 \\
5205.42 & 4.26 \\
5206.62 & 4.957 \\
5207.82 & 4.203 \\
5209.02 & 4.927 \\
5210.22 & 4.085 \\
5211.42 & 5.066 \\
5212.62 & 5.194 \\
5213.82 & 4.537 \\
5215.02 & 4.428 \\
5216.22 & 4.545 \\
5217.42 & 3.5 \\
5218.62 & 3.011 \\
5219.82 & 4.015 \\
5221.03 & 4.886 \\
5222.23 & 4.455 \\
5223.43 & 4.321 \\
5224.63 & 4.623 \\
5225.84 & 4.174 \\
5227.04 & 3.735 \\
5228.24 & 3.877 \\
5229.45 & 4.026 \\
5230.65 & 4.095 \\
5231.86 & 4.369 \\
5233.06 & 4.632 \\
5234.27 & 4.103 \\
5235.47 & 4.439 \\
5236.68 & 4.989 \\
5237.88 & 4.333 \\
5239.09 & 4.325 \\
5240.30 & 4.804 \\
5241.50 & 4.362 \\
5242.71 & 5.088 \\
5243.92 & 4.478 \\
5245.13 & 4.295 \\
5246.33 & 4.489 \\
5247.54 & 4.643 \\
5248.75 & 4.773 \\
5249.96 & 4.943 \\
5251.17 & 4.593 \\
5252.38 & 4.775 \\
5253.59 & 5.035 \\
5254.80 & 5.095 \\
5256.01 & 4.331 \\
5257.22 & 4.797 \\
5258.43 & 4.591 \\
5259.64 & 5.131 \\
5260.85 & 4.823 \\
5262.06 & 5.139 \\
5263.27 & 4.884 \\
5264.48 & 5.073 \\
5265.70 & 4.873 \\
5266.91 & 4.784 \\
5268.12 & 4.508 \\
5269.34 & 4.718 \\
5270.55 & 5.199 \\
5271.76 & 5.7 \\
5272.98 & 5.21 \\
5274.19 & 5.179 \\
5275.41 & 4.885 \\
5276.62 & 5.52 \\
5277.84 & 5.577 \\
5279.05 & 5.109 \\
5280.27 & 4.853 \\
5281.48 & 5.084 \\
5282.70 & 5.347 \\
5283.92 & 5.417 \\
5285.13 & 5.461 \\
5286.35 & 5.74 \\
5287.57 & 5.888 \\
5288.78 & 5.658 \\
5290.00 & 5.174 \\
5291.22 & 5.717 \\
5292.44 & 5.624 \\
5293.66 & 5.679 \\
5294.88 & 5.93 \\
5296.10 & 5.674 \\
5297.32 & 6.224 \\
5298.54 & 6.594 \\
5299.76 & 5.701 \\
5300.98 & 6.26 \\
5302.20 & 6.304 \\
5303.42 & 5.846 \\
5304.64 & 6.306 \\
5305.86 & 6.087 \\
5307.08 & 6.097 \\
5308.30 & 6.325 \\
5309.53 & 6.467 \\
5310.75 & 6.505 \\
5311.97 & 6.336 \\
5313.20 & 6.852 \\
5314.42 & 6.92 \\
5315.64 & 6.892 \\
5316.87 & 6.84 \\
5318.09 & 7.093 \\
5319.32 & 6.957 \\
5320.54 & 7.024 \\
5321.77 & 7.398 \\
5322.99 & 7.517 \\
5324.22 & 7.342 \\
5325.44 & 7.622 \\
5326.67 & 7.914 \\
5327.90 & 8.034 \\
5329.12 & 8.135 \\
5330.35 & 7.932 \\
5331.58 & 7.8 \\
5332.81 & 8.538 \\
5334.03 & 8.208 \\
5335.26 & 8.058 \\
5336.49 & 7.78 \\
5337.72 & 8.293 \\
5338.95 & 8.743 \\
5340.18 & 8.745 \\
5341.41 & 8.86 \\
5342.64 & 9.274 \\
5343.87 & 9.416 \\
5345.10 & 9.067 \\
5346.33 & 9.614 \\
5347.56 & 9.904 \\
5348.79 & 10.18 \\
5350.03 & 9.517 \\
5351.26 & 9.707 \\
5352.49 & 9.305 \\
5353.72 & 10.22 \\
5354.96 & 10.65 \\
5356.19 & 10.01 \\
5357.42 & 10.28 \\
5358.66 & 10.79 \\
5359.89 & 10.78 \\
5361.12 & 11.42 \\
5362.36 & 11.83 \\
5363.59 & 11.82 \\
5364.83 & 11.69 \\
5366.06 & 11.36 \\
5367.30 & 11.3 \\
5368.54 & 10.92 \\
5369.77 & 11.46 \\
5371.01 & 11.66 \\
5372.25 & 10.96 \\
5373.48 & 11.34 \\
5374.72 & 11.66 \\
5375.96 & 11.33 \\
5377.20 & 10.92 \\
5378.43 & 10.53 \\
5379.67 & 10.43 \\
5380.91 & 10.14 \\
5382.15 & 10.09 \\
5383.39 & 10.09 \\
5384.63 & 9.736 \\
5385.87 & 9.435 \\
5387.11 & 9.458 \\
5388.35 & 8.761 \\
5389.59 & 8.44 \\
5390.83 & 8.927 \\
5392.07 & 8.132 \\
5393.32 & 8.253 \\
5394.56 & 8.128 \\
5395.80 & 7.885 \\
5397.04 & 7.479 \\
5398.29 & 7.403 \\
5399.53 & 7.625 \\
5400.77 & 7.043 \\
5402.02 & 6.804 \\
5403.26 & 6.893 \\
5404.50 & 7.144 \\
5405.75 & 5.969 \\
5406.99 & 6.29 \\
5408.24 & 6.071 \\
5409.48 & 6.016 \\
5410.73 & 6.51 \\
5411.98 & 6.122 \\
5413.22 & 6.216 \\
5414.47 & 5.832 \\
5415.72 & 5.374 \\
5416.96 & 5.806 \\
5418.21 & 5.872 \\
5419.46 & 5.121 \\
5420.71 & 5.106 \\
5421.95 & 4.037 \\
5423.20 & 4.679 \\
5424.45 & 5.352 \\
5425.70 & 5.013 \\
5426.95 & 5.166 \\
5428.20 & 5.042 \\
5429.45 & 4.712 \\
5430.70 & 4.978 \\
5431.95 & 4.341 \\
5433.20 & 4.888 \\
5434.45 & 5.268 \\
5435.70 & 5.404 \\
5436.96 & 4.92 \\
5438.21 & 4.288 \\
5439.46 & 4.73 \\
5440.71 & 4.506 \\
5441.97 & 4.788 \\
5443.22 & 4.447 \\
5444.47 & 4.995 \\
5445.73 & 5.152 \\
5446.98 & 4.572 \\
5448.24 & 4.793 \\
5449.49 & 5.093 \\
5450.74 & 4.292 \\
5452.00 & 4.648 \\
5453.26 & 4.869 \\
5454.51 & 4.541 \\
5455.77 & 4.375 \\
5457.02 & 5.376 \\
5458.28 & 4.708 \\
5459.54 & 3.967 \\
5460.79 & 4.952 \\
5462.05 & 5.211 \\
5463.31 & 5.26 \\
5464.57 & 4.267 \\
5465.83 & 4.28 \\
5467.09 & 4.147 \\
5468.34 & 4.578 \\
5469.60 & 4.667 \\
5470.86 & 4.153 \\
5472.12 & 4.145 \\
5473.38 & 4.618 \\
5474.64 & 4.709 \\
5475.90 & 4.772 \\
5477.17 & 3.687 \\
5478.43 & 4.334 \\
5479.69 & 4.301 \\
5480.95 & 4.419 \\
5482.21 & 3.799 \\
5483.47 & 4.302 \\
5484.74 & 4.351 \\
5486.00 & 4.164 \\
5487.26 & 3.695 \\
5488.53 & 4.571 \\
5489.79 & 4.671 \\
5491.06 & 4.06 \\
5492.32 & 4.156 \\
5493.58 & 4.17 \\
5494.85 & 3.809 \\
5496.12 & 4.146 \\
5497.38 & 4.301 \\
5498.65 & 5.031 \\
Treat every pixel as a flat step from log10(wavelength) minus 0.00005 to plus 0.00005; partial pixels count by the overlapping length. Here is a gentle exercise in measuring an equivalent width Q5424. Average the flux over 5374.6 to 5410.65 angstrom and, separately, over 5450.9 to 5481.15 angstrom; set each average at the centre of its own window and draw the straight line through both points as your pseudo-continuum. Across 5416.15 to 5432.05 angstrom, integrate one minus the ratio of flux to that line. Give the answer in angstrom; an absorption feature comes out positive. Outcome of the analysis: 4.1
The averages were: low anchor 8.44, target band 5.05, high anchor 4.54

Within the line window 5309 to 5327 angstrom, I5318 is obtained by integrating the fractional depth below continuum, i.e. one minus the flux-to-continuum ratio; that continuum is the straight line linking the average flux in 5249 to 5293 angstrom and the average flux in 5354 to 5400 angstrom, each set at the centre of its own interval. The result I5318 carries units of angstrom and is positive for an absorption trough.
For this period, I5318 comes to 0.7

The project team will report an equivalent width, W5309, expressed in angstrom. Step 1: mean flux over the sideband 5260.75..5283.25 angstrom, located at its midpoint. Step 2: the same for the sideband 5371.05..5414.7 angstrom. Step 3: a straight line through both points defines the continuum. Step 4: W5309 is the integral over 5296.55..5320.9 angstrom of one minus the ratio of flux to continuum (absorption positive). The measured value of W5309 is -1.43 angstrom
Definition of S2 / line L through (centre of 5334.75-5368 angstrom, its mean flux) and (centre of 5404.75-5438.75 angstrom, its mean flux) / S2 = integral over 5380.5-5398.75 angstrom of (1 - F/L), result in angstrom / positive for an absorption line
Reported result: -3.3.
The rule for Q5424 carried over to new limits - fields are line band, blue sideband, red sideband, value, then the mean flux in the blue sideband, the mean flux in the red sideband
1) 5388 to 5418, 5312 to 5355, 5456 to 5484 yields -3.0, 8.3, 4.48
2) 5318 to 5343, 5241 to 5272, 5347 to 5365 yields 3.0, 4.8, 10.5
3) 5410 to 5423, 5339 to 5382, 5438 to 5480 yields 2.9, 10.5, 4.6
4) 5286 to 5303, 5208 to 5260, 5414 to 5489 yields -5.0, 4.48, 4.7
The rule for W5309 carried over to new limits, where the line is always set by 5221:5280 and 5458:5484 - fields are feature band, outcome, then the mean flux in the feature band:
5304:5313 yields -3.3 angstrom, 6.33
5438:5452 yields -0.7 angstrom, 4.71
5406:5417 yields -3.7 angstrom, 6.04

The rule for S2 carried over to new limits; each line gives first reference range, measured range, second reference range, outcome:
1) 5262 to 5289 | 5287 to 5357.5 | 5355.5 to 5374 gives 6.8 angstrom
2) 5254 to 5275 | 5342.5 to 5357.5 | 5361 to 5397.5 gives -1.6 angstrom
